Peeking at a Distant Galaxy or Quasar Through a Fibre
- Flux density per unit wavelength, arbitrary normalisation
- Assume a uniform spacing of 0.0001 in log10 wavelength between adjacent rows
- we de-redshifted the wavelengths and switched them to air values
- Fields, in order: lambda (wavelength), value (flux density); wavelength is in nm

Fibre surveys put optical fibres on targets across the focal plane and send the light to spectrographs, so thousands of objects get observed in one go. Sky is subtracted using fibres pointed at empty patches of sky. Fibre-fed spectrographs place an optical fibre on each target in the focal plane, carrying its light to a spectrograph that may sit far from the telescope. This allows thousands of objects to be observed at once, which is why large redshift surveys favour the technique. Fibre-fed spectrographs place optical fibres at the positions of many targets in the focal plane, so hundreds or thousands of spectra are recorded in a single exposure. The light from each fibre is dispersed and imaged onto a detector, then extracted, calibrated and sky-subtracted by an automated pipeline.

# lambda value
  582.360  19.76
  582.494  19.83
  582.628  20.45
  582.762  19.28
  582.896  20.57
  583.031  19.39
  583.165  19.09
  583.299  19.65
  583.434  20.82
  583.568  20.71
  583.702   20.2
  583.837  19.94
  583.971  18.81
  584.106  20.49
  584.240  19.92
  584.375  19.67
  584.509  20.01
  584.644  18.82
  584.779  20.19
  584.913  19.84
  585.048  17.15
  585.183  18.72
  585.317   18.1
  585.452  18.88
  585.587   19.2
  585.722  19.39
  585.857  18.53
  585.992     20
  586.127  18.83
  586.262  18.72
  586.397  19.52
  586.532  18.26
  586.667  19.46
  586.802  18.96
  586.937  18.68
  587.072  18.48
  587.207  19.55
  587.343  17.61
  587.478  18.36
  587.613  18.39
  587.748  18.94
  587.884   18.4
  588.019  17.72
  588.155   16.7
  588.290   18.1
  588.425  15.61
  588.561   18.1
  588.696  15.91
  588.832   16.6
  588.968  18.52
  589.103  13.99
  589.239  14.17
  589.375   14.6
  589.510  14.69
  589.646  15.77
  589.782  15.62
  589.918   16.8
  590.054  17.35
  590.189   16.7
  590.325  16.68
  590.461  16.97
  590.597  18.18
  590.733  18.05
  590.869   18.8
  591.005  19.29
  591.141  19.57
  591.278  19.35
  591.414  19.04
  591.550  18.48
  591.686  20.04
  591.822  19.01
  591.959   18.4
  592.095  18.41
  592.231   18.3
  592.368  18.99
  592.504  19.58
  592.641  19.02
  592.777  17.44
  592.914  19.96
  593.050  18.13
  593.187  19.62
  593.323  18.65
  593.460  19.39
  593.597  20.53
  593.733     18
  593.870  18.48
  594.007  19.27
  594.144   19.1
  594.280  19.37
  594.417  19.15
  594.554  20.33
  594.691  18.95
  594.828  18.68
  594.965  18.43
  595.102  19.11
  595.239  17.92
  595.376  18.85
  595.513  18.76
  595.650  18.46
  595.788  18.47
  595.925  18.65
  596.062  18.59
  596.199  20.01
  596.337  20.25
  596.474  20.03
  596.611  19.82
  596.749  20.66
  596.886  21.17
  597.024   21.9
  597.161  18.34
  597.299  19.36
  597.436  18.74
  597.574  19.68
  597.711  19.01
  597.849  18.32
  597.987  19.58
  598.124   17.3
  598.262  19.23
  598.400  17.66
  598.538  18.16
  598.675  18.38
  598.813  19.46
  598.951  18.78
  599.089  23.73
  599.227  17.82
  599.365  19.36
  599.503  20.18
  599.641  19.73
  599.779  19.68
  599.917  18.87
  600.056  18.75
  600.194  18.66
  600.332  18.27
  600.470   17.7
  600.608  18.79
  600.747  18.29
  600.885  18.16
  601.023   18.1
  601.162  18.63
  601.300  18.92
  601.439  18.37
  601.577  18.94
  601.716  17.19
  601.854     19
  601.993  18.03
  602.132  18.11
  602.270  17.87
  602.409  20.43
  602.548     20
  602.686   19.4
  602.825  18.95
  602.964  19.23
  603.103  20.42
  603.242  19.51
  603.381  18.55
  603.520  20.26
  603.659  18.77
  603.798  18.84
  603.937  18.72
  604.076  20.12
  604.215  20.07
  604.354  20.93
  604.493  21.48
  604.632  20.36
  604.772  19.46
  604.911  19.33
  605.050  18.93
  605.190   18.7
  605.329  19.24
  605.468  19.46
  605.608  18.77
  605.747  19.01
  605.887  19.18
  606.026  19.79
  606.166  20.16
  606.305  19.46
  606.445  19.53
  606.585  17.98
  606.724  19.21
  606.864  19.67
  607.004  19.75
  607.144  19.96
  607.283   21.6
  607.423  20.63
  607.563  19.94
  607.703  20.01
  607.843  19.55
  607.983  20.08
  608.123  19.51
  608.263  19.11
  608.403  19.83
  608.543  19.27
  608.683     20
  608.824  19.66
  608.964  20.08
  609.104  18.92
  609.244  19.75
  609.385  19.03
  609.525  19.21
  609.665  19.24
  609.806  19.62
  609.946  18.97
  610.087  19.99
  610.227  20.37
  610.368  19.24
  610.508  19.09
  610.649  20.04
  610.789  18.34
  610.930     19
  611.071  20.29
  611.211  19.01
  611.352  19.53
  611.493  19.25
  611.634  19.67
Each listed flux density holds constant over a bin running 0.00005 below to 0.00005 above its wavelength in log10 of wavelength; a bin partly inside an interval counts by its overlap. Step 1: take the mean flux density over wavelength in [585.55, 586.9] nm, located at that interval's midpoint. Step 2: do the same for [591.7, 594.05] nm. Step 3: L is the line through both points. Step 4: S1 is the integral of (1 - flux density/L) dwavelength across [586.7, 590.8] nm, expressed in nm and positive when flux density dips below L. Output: 0.40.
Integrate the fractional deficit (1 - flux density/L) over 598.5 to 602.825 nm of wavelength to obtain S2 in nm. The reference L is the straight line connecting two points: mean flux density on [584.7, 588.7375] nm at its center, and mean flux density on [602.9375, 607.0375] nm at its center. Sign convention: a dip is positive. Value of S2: 0.080 nm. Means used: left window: 18.5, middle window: 18.9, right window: 19.5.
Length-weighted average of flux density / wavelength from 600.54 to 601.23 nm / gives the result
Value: 18.4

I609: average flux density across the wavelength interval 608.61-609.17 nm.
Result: 19.7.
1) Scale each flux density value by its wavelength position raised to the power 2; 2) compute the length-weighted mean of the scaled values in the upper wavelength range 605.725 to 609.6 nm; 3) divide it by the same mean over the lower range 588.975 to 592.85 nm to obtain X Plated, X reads 1.2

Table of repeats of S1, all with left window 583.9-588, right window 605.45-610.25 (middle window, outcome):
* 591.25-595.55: 0.053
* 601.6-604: 0.055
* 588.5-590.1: 0.259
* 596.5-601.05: 0.044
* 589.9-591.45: 0.084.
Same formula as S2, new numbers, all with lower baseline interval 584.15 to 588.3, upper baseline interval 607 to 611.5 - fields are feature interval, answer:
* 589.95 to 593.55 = 0.08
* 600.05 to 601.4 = 0.06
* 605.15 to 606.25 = 0.01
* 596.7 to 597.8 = -0.03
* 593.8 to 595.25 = 0.01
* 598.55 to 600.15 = -0.01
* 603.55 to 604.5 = -0.01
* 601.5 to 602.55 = 0.04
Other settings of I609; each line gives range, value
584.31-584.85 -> 19.7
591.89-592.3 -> 18.3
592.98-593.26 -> 18.9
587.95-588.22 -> 17.2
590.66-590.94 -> 18.4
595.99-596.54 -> 19.7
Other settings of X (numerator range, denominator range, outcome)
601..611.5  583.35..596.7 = 1.11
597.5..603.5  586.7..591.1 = 1.14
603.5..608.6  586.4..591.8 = 1.18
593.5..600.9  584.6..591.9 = 1.10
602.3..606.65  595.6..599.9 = 1.03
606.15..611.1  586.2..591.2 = 1.20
